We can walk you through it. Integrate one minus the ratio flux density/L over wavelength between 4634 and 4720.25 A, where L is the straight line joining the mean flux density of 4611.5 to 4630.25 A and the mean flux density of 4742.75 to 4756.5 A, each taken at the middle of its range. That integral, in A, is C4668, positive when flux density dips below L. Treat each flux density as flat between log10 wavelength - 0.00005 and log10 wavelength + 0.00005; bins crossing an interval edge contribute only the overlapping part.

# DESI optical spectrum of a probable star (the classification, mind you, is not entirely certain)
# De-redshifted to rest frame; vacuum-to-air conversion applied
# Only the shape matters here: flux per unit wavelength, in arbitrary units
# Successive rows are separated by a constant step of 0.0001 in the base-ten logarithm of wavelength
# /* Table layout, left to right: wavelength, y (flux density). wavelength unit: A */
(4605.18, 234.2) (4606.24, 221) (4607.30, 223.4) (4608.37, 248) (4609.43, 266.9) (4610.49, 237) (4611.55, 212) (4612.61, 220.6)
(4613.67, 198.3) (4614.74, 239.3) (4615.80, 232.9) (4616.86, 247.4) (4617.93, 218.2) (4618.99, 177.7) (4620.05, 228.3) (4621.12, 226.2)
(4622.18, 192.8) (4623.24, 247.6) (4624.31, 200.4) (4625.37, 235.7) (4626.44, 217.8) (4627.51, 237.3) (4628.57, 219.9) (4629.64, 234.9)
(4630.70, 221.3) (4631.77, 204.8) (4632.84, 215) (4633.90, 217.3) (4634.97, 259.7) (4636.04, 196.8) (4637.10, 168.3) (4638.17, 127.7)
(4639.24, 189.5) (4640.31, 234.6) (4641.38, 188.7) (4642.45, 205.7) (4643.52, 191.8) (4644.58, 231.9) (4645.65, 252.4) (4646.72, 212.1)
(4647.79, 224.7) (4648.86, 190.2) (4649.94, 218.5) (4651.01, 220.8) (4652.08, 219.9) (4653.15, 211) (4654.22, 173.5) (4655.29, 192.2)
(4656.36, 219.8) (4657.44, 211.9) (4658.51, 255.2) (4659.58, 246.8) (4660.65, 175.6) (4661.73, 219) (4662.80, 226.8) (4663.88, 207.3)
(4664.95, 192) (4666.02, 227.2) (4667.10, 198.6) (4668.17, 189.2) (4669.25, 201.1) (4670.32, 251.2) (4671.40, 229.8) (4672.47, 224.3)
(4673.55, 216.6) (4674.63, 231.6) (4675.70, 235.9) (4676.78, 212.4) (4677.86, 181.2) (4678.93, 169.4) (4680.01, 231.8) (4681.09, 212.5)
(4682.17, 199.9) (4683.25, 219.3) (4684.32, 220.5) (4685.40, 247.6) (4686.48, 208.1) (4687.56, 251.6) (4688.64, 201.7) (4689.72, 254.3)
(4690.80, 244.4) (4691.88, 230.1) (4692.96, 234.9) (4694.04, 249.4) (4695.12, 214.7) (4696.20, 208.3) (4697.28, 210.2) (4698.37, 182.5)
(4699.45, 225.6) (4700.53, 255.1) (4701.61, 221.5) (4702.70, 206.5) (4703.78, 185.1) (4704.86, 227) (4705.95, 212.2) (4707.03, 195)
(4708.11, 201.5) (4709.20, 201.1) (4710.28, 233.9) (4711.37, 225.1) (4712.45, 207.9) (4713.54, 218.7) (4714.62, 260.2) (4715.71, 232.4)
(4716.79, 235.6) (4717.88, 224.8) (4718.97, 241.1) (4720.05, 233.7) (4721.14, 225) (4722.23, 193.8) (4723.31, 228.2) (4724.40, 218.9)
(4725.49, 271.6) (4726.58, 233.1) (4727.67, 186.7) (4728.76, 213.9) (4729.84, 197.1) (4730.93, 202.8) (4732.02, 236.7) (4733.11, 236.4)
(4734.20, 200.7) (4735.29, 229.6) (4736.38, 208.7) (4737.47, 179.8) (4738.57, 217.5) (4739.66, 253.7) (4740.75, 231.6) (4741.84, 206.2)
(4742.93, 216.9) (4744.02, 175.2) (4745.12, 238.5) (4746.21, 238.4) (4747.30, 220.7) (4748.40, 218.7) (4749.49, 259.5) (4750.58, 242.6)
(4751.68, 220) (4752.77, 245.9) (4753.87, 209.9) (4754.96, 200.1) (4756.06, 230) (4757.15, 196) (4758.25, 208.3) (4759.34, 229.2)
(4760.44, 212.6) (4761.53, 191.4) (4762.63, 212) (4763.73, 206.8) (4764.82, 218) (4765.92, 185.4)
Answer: 2.6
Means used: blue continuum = 222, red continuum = 224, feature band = 216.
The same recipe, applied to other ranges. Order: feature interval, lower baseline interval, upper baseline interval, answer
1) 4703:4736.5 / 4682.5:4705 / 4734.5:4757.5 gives 0.33 A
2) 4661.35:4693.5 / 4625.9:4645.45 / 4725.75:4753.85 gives -0.72 A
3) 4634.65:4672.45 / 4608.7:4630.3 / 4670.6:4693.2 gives 2.20 A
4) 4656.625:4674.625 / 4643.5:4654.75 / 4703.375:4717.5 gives -0.16 A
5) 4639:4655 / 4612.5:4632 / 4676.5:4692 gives 0.67 A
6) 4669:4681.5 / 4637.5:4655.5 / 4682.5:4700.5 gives 0.07 A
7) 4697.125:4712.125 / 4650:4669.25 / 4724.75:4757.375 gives 0.23 A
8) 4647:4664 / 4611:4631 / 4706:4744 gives 0.58 A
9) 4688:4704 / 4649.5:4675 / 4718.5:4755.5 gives -0.34 A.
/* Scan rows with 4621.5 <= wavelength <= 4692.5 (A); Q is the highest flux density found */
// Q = 259.7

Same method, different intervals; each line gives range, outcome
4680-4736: 271.6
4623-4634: 247.6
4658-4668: 255.2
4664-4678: 251.2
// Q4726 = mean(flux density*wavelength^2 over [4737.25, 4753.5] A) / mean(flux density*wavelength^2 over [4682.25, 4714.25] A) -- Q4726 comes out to 1.0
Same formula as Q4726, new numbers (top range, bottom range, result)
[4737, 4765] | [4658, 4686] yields 1.05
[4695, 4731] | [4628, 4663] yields 1.07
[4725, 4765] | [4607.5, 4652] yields 1.06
